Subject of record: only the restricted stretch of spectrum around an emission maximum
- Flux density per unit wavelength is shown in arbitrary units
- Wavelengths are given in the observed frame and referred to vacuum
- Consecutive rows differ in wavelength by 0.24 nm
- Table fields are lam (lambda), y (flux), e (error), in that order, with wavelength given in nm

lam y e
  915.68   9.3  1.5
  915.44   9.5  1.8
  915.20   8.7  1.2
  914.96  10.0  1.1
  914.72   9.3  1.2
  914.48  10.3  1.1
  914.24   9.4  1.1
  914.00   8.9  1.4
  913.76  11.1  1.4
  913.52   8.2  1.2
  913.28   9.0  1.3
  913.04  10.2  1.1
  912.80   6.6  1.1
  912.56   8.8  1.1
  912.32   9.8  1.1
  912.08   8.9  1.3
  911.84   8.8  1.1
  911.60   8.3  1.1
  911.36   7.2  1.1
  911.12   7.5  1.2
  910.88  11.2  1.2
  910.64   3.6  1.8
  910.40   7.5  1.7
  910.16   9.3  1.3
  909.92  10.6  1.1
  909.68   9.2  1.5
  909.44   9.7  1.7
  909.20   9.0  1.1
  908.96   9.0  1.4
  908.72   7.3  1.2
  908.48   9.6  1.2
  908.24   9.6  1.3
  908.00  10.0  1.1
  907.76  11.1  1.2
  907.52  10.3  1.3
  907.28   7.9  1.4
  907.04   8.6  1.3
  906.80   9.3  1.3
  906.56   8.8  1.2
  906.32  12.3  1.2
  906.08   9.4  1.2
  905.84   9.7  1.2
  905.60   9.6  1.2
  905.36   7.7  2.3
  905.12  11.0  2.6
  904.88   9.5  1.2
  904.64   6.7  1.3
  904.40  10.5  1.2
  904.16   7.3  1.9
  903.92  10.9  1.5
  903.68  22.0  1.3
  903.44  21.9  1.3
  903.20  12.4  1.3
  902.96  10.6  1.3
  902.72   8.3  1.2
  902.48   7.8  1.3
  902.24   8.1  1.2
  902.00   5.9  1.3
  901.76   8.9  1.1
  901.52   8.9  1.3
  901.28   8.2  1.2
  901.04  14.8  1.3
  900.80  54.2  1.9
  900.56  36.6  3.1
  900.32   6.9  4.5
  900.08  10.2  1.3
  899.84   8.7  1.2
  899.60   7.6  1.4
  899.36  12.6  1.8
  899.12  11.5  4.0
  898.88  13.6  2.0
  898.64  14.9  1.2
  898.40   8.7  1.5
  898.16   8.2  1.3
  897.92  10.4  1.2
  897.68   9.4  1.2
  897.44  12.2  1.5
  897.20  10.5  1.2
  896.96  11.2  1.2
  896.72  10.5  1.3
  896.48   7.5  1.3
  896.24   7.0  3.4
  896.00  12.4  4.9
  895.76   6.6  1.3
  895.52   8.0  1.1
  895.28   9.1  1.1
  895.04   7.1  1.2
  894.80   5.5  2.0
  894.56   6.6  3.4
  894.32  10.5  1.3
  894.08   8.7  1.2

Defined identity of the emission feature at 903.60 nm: [N II] 6583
